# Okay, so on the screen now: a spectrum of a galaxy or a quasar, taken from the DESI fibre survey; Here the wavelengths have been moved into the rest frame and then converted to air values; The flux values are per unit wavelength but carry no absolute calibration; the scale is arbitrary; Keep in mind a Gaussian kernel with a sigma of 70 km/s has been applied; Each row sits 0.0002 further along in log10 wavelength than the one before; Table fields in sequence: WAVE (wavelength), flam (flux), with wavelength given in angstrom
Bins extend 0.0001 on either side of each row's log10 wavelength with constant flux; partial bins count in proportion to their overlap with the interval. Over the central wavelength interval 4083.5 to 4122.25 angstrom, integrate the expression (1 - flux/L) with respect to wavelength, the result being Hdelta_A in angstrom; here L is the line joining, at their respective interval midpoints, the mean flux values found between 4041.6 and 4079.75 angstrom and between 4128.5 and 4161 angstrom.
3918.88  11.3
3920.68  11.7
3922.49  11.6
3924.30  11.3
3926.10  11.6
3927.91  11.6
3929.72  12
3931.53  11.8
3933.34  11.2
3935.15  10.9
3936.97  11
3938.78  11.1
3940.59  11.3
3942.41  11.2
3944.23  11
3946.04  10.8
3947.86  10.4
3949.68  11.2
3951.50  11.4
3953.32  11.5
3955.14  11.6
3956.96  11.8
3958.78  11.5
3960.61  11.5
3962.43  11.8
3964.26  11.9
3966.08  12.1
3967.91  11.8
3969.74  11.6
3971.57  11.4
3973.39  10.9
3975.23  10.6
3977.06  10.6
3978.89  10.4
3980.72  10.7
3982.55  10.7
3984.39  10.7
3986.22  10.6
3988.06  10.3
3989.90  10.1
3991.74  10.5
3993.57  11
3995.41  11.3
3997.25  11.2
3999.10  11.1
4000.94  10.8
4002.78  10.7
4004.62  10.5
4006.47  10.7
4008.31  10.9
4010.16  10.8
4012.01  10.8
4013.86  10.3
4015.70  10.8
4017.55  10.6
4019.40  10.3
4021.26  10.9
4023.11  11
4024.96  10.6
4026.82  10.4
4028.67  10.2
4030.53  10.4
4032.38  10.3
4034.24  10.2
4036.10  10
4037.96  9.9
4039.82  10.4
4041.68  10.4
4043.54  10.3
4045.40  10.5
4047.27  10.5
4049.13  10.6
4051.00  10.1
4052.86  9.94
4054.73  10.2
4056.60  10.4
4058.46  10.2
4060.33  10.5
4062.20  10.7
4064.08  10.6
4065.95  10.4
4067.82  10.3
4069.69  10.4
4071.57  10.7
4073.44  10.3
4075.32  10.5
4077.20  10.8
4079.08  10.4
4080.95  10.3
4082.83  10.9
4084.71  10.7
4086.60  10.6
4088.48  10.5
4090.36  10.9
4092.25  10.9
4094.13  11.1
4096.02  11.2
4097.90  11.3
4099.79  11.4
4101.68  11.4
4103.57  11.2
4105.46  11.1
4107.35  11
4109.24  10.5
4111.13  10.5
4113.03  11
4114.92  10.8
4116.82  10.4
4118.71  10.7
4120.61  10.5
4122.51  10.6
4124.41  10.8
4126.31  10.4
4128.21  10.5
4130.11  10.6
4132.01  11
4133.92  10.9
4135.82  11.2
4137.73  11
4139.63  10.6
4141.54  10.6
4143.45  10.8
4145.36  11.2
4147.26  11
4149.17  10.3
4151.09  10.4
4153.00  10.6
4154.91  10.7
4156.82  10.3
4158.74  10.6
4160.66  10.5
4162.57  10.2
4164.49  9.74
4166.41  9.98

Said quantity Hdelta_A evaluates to -1.1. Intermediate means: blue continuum 10.4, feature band 10.9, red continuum 10.7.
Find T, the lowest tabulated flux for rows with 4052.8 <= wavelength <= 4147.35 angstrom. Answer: 9.94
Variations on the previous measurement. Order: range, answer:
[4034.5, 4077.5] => 9.9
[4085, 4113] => 10.5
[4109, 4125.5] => 10.4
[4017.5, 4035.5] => 10.2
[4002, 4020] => 10.3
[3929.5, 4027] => 10.1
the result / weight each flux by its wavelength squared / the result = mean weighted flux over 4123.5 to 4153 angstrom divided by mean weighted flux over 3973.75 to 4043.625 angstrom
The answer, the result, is 1.08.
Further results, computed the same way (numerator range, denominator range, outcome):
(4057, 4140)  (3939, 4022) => 1.04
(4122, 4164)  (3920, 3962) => 1.04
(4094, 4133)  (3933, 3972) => 1.03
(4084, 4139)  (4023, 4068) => 1.08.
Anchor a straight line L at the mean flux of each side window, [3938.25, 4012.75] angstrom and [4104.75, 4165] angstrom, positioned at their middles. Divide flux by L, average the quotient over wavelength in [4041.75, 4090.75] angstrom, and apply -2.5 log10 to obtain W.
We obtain 0.037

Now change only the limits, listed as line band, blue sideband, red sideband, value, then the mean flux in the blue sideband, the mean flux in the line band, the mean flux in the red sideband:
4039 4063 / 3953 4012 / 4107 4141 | 0.05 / 11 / 10.4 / 10.7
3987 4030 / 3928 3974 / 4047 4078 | 0.02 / 11.4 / 10.7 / 10.4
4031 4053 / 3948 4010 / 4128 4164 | 0.07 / 11.1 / 10.3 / 10.7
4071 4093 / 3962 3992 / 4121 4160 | 0.02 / 11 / 10.6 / 10.7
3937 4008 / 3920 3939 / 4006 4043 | 0.00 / 11.4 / 11.1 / 10.5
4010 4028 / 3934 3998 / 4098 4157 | 0.04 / 11.1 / 10.6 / 10.8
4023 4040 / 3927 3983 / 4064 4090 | 0.05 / 11.3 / 10.3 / 10.5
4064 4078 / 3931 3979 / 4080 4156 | 0.05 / 11.3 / 10.5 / 10.8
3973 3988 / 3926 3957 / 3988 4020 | 0.03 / 11.3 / 10.6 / 10.7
